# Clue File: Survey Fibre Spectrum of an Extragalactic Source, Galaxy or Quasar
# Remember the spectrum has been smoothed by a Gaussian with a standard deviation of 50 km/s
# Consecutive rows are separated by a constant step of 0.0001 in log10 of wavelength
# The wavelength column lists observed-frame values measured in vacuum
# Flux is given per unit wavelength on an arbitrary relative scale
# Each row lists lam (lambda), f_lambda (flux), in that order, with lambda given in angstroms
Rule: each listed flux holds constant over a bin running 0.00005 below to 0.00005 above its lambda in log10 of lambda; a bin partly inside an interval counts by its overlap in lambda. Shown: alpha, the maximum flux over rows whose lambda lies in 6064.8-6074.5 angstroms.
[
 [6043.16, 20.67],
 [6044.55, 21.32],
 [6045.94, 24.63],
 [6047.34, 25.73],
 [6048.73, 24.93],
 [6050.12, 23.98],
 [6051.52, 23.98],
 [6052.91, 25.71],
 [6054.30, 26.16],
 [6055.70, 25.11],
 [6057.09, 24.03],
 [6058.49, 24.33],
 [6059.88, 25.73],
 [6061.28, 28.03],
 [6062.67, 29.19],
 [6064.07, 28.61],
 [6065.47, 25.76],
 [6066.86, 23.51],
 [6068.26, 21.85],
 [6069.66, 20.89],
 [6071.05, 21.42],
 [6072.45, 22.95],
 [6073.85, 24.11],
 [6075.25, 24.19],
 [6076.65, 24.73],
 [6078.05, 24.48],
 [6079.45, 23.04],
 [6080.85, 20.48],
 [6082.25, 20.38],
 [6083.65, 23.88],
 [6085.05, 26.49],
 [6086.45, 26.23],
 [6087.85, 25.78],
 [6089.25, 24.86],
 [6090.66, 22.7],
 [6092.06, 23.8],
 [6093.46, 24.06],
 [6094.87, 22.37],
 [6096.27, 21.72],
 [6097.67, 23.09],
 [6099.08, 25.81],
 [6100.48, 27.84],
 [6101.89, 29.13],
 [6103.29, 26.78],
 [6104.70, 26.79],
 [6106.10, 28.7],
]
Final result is 25.76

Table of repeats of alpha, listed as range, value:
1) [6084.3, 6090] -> 26.49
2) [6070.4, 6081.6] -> 24.73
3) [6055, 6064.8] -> 29.19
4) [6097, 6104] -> 29.13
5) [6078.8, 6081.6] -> 23.04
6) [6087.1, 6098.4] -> 25.78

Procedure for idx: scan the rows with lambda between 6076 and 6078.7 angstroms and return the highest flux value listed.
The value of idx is 24.73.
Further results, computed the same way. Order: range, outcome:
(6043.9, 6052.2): 25.73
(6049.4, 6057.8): 26.16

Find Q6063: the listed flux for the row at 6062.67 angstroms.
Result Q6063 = 29.19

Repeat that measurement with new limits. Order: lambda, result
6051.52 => 23.98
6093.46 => 24.06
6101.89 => 29.13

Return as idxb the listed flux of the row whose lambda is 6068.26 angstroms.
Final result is 21.85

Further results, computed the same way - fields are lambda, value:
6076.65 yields 24.73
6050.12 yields 23.98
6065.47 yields 25.76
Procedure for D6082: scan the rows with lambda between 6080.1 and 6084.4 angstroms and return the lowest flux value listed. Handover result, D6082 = 20.38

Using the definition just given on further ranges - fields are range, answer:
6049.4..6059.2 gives 23.98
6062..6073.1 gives 20.89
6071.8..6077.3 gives 22.95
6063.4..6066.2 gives 25.76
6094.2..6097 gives 21.72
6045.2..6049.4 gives 24.63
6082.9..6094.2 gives 22.7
